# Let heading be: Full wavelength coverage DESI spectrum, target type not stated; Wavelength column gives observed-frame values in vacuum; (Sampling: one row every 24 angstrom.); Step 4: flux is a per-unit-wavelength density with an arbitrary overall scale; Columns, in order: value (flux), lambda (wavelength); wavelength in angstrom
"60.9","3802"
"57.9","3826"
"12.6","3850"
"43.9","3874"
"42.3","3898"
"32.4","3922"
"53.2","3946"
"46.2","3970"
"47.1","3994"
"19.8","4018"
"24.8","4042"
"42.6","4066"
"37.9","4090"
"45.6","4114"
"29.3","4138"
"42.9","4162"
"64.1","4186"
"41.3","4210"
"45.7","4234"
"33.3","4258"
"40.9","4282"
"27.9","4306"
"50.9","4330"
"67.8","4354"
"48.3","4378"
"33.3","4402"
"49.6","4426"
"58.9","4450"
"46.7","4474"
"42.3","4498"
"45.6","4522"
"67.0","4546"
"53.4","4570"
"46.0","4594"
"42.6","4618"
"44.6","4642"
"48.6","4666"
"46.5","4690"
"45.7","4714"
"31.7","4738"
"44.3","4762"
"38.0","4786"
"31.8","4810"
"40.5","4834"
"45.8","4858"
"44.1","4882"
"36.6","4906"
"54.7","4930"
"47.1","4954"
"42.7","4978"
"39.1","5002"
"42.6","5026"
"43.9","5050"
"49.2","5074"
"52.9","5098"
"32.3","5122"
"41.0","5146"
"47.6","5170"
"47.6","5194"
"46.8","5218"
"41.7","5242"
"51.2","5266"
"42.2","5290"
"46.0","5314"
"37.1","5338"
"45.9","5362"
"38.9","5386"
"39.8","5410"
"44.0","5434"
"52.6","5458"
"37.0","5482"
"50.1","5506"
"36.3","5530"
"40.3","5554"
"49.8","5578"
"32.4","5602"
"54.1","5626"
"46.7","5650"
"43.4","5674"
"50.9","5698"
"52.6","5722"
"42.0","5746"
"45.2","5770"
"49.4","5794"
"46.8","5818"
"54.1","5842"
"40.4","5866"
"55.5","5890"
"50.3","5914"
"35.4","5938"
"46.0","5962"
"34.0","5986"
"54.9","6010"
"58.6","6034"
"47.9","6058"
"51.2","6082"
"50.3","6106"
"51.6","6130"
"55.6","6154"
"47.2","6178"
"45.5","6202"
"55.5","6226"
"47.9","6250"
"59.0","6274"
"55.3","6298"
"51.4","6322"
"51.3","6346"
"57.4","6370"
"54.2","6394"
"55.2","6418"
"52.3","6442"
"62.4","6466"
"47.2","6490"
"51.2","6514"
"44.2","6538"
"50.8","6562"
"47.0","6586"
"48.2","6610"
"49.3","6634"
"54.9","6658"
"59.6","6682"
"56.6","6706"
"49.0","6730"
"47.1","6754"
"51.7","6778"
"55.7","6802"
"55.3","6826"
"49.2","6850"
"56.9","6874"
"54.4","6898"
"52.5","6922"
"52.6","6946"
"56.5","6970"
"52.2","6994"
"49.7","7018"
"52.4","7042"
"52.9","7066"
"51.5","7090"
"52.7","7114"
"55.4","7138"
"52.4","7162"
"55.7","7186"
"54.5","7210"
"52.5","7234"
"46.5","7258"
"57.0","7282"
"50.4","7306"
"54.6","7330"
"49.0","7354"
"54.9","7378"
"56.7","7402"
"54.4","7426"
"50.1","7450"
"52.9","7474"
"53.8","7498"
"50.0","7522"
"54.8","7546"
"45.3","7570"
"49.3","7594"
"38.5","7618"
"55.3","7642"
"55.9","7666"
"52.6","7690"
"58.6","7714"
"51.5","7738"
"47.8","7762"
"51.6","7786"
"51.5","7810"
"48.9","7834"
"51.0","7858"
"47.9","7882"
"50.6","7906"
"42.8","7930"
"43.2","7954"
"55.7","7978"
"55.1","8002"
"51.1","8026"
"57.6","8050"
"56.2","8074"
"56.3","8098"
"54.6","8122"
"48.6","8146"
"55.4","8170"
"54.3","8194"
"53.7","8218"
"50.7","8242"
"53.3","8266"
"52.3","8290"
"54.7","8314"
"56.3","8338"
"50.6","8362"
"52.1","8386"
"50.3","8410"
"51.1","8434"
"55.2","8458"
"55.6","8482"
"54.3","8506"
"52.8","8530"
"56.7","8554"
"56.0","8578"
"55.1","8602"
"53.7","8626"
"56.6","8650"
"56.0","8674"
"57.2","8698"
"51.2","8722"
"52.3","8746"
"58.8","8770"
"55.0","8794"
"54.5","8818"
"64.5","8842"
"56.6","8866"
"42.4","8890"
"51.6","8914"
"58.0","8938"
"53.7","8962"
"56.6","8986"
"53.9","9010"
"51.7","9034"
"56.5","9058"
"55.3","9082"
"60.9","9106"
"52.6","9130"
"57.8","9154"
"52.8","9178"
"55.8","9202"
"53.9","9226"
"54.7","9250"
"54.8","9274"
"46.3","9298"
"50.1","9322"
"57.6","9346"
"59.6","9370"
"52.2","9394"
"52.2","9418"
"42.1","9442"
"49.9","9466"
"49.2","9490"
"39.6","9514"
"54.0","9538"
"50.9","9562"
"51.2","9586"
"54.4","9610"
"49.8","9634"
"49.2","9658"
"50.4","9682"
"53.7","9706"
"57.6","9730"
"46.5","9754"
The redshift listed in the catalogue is 0.51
